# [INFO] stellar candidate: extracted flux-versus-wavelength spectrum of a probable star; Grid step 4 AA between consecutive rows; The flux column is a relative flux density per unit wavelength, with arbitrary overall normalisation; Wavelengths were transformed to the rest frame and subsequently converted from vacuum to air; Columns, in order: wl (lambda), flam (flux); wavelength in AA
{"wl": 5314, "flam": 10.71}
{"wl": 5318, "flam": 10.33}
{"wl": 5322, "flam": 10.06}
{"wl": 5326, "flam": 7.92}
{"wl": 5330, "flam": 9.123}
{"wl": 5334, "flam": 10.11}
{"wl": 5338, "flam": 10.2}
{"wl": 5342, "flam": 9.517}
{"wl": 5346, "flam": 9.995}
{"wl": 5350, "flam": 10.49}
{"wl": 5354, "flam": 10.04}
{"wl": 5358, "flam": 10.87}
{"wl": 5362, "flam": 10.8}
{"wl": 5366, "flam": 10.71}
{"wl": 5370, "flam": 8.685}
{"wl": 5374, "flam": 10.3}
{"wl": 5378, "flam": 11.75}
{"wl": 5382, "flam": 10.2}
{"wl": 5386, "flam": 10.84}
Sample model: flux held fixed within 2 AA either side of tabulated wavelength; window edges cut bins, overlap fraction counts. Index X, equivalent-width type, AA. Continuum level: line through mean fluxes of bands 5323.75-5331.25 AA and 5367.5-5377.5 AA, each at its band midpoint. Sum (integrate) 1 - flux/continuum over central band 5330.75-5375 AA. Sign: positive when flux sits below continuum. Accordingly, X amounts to -4.0 AA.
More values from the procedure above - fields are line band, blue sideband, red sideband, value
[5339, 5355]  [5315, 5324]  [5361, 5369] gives 0.6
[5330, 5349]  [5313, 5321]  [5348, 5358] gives 0.9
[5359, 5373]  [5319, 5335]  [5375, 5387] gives 0.4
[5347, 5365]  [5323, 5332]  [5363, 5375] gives -1.8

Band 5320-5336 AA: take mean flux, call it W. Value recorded 9.3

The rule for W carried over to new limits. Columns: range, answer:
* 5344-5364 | 10.4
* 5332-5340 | 10.2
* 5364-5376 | 9.9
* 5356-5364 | 10.8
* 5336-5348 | 9.9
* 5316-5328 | 9.44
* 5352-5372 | 10.2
